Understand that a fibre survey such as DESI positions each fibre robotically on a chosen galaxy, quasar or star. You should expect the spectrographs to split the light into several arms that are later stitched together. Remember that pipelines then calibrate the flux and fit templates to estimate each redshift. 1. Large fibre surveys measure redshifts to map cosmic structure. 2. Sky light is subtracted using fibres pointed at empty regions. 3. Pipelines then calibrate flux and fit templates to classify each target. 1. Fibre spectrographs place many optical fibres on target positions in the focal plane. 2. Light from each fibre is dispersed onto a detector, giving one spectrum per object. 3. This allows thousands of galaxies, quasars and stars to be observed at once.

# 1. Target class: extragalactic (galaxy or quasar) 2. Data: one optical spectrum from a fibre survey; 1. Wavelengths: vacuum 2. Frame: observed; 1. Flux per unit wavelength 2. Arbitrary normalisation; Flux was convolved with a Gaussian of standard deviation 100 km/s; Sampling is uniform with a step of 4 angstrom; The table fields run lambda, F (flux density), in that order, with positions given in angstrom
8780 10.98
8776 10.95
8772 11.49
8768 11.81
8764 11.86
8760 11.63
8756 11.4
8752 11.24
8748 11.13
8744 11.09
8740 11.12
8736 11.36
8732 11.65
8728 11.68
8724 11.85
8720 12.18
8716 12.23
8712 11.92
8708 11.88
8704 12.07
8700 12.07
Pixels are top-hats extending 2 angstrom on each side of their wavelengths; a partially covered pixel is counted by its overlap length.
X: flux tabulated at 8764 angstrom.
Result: 11.86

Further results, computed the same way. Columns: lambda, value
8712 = 11.92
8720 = 12.18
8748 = 11.13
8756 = 11.4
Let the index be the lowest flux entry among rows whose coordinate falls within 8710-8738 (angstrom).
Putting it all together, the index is 11.36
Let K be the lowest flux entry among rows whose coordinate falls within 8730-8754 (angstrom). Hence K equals 11.09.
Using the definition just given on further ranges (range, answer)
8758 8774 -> 11.49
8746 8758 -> 11.13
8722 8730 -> 11.68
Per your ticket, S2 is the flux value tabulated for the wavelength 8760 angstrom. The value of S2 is 11.63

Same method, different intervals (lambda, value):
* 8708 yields 11.88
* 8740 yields 11.12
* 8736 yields 11.36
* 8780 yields 10.98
